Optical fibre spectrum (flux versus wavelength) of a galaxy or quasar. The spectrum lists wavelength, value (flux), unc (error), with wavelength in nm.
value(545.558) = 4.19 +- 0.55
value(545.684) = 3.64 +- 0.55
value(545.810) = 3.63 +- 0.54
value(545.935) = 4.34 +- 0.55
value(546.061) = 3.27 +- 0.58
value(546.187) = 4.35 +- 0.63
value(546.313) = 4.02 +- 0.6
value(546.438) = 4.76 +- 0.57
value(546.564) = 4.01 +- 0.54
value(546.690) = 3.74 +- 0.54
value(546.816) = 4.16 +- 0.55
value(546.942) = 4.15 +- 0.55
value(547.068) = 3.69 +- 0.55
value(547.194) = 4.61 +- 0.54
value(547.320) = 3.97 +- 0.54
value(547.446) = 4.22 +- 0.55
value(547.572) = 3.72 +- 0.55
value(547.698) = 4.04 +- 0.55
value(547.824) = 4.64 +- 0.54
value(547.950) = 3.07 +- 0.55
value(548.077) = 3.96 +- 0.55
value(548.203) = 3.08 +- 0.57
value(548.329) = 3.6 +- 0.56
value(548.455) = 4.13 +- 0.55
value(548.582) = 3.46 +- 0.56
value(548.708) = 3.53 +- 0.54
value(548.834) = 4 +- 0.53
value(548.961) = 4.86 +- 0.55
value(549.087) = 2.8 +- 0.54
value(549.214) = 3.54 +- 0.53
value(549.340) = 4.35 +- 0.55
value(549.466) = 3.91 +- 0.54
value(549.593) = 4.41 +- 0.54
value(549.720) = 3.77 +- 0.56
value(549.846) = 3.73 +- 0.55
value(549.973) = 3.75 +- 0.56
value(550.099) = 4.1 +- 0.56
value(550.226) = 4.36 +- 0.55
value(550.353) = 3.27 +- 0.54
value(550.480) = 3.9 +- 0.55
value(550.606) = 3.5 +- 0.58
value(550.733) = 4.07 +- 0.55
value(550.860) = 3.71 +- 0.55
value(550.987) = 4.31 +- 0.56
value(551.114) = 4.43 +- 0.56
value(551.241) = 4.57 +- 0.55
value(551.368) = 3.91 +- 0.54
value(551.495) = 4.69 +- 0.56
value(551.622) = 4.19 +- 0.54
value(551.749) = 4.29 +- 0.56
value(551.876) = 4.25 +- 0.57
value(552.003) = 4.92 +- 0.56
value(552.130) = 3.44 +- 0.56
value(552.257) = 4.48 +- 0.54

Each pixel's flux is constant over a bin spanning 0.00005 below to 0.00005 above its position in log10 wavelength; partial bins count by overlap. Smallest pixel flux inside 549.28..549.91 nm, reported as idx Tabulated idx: 3.73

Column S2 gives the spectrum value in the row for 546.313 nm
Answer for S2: 4.02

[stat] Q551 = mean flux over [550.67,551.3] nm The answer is 4.21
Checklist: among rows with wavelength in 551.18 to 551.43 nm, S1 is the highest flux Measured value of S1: 4.57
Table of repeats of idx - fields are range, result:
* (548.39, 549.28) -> 2.8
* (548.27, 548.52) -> 3.6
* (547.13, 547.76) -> 3.72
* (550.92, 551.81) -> 3.91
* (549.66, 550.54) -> 3.27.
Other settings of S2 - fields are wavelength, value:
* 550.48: 3.9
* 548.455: 4.13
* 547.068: 3.69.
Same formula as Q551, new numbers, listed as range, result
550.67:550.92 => 3.89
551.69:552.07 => 4.48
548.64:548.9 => 3.77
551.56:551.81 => 4.24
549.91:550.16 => 3.93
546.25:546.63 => 4.26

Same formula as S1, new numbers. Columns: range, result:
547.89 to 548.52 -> 4.13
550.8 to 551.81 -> 4.69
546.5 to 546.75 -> 4.01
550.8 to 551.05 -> 4.31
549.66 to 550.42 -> 4.36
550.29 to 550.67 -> 3.9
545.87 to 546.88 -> 4.76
